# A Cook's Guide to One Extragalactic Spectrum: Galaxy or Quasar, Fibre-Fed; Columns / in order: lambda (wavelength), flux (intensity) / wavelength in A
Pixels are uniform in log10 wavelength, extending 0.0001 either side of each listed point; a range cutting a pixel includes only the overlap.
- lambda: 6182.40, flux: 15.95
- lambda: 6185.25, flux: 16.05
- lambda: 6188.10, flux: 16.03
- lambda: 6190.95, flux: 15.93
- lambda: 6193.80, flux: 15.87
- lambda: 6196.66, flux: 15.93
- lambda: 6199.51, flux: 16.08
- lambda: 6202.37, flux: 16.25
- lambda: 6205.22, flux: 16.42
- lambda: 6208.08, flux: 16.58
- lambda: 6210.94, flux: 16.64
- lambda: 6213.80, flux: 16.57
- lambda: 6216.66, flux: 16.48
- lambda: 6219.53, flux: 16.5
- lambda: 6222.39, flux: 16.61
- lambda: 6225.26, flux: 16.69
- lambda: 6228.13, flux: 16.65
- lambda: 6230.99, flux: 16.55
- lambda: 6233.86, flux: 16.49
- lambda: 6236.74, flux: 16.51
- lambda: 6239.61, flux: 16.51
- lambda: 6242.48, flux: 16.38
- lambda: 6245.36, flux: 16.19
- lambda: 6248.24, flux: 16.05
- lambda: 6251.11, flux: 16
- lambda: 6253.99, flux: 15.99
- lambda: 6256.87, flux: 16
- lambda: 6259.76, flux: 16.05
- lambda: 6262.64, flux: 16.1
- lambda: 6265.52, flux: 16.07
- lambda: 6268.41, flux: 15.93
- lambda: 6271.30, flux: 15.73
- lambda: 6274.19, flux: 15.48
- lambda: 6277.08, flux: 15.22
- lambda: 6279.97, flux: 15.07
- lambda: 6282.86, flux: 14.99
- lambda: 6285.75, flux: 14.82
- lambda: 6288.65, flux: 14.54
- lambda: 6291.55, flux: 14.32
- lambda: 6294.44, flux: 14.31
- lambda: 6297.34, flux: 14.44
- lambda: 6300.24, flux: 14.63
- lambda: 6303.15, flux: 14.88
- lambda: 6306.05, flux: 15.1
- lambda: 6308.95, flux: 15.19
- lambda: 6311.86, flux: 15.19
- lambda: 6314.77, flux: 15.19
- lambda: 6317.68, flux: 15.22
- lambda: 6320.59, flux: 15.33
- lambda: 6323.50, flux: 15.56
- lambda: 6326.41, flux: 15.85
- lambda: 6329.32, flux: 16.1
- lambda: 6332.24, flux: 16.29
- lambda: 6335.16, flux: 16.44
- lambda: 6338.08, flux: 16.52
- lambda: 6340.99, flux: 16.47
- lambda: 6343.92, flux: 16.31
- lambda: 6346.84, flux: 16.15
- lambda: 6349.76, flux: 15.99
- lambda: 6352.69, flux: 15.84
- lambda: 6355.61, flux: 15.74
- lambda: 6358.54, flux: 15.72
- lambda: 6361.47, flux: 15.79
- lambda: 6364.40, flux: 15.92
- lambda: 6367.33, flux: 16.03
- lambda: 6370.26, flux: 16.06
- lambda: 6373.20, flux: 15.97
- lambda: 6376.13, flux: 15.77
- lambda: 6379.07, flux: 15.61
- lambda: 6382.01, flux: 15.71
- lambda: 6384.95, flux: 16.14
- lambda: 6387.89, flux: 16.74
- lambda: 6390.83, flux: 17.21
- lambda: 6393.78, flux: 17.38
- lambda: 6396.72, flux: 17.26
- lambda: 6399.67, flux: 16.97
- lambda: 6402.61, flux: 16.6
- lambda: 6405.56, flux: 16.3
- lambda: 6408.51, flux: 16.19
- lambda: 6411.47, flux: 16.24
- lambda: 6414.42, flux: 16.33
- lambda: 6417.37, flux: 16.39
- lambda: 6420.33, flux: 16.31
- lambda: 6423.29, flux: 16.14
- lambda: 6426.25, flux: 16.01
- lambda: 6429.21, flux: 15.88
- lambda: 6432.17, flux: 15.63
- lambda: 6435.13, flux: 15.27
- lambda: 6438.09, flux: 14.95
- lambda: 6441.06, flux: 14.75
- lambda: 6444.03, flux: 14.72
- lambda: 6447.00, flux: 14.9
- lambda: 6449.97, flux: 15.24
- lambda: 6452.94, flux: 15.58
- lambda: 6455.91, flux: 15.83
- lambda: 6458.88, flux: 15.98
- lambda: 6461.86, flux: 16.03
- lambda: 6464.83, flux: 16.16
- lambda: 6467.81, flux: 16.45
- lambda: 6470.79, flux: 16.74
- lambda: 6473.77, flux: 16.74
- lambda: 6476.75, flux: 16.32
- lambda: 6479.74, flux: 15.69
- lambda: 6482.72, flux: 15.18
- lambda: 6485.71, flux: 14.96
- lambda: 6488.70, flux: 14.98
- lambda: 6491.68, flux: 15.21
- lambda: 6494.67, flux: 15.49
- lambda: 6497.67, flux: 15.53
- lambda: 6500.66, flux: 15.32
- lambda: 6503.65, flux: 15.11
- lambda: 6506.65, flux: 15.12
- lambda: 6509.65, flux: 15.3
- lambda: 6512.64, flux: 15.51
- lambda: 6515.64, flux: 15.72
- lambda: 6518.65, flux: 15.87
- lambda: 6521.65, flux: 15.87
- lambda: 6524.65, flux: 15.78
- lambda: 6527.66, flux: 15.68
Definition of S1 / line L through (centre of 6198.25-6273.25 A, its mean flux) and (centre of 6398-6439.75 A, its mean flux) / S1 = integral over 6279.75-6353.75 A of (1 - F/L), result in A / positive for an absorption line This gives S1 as 3.59 A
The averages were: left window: 16.3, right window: 16.1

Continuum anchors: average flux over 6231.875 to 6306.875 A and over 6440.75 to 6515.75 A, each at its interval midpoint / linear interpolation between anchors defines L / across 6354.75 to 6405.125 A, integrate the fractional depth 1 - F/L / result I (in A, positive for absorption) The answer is -2.3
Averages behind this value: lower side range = 15.5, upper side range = 15.6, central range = 16.3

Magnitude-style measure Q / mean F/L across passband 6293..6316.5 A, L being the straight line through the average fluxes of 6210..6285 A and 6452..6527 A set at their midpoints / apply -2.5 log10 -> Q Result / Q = 0.08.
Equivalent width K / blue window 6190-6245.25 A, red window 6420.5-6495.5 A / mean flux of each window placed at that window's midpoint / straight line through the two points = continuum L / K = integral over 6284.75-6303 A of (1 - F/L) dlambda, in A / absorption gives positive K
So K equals 1.8 A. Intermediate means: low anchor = 16.4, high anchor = 15.6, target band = 14.5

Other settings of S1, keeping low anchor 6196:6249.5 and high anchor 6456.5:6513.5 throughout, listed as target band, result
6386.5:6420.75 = -1.6 A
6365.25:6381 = 0.1 A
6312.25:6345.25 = 0.4 A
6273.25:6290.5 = 1.4 A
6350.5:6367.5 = 0.2 A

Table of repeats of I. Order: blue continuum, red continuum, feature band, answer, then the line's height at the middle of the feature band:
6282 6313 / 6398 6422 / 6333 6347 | -0.9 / 15.4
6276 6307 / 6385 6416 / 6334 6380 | -0.3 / 15.9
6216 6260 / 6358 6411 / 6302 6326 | 1.6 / 16.3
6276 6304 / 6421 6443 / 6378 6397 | -1.6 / 15.3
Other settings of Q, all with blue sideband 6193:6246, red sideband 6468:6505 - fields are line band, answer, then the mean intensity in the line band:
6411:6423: -0.03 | 16.3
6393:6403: -0.08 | 17.1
